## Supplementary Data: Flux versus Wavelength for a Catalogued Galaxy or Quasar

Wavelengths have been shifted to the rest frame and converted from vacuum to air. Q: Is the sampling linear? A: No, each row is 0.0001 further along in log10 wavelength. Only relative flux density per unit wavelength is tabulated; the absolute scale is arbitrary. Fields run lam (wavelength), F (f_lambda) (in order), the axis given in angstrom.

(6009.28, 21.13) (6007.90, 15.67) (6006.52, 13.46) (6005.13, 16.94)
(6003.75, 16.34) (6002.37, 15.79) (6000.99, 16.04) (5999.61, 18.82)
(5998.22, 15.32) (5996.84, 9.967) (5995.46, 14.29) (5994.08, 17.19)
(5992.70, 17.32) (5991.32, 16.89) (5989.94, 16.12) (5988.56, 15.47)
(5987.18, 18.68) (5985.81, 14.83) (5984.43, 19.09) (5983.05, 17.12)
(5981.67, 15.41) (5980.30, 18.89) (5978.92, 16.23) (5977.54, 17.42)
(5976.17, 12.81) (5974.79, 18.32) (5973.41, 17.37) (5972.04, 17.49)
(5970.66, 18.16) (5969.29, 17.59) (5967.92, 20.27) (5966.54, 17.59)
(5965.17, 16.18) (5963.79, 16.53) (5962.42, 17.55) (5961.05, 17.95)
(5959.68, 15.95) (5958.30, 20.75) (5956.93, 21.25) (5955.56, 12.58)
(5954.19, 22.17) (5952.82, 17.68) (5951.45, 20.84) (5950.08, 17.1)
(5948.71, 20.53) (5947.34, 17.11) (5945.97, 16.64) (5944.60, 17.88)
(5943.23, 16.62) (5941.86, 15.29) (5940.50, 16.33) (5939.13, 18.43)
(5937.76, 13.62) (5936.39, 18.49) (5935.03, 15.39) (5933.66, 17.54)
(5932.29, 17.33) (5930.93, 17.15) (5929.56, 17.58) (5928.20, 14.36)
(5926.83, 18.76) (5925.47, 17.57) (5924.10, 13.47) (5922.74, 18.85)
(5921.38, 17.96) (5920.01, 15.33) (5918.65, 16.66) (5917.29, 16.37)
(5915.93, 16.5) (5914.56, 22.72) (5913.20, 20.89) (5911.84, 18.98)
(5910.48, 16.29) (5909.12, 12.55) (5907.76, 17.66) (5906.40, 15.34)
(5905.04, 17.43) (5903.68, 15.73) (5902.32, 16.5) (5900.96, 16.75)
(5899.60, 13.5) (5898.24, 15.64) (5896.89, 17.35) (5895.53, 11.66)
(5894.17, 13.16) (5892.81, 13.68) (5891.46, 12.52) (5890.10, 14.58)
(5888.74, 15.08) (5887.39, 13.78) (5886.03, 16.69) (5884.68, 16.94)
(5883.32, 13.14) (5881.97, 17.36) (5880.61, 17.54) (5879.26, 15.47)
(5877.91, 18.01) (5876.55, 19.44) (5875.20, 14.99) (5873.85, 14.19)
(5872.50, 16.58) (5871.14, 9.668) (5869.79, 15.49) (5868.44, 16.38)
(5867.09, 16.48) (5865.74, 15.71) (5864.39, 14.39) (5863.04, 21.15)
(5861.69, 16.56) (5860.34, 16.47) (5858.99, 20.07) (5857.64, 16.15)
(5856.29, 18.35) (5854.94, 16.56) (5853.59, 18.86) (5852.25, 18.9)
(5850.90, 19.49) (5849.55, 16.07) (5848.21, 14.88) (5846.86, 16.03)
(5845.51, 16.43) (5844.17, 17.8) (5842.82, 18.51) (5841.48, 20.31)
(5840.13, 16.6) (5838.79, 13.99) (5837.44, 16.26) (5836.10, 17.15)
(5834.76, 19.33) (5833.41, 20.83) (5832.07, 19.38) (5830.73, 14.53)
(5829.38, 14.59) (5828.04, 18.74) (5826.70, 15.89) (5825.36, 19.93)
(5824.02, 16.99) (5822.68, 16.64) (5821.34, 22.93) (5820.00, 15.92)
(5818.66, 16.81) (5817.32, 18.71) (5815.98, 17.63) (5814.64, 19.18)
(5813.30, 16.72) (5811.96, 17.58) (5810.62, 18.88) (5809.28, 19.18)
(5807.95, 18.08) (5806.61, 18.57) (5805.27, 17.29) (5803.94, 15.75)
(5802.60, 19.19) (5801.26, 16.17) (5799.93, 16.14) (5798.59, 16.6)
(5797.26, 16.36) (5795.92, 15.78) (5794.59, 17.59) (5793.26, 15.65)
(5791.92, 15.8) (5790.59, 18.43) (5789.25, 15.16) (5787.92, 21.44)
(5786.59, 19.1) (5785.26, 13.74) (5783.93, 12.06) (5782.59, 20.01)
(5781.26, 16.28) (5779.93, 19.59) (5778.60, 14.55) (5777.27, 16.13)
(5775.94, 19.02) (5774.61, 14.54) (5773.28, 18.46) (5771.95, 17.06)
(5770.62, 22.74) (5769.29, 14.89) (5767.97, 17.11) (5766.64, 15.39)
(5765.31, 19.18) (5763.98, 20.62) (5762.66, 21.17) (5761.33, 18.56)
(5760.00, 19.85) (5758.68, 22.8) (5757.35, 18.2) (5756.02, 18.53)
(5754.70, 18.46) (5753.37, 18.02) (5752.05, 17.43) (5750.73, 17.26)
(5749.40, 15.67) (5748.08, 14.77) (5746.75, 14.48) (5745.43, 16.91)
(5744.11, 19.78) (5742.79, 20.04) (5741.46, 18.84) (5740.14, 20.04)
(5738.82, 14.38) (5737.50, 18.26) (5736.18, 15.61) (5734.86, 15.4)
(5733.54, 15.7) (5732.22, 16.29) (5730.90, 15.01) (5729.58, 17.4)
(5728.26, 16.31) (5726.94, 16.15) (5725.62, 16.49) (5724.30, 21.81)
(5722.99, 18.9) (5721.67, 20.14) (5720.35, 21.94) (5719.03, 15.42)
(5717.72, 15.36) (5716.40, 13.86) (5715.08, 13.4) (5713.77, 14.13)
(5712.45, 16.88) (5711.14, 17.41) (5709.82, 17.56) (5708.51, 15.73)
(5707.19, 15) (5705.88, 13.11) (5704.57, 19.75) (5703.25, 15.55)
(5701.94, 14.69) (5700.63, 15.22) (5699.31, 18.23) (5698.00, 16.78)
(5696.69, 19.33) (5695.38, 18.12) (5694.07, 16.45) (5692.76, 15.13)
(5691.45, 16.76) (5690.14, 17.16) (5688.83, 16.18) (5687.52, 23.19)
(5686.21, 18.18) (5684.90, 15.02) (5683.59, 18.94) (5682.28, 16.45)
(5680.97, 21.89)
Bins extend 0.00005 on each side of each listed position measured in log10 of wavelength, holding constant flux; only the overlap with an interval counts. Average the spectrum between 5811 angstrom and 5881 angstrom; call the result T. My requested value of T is 17.2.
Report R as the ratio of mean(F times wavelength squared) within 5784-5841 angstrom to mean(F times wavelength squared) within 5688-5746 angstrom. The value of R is 1.06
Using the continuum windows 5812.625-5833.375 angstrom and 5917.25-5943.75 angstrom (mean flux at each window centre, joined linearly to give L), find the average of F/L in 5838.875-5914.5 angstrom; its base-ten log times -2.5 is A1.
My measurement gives 0.06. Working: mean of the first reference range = 17.7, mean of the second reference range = 16.7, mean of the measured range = 16.3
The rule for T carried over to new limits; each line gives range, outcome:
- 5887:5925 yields 16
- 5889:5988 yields 16.9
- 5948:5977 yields 17.9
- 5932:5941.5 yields 16.7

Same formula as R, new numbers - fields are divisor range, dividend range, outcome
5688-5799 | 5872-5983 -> 1.04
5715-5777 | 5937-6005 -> 1.04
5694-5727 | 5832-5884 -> 1.06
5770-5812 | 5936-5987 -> 1.07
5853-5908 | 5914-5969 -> 1.12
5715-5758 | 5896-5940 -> 1.04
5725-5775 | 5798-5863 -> 1.03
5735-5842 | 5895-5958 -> 1.02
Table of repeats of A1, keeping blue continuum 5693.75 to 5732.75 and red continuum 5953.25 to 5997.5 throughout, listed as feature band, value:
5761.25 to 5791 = -0.05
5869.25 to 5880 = 0.10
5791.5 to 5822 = -0.04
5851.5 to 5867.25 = -0.04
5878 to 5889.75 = 0.07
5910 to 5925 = -0.04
